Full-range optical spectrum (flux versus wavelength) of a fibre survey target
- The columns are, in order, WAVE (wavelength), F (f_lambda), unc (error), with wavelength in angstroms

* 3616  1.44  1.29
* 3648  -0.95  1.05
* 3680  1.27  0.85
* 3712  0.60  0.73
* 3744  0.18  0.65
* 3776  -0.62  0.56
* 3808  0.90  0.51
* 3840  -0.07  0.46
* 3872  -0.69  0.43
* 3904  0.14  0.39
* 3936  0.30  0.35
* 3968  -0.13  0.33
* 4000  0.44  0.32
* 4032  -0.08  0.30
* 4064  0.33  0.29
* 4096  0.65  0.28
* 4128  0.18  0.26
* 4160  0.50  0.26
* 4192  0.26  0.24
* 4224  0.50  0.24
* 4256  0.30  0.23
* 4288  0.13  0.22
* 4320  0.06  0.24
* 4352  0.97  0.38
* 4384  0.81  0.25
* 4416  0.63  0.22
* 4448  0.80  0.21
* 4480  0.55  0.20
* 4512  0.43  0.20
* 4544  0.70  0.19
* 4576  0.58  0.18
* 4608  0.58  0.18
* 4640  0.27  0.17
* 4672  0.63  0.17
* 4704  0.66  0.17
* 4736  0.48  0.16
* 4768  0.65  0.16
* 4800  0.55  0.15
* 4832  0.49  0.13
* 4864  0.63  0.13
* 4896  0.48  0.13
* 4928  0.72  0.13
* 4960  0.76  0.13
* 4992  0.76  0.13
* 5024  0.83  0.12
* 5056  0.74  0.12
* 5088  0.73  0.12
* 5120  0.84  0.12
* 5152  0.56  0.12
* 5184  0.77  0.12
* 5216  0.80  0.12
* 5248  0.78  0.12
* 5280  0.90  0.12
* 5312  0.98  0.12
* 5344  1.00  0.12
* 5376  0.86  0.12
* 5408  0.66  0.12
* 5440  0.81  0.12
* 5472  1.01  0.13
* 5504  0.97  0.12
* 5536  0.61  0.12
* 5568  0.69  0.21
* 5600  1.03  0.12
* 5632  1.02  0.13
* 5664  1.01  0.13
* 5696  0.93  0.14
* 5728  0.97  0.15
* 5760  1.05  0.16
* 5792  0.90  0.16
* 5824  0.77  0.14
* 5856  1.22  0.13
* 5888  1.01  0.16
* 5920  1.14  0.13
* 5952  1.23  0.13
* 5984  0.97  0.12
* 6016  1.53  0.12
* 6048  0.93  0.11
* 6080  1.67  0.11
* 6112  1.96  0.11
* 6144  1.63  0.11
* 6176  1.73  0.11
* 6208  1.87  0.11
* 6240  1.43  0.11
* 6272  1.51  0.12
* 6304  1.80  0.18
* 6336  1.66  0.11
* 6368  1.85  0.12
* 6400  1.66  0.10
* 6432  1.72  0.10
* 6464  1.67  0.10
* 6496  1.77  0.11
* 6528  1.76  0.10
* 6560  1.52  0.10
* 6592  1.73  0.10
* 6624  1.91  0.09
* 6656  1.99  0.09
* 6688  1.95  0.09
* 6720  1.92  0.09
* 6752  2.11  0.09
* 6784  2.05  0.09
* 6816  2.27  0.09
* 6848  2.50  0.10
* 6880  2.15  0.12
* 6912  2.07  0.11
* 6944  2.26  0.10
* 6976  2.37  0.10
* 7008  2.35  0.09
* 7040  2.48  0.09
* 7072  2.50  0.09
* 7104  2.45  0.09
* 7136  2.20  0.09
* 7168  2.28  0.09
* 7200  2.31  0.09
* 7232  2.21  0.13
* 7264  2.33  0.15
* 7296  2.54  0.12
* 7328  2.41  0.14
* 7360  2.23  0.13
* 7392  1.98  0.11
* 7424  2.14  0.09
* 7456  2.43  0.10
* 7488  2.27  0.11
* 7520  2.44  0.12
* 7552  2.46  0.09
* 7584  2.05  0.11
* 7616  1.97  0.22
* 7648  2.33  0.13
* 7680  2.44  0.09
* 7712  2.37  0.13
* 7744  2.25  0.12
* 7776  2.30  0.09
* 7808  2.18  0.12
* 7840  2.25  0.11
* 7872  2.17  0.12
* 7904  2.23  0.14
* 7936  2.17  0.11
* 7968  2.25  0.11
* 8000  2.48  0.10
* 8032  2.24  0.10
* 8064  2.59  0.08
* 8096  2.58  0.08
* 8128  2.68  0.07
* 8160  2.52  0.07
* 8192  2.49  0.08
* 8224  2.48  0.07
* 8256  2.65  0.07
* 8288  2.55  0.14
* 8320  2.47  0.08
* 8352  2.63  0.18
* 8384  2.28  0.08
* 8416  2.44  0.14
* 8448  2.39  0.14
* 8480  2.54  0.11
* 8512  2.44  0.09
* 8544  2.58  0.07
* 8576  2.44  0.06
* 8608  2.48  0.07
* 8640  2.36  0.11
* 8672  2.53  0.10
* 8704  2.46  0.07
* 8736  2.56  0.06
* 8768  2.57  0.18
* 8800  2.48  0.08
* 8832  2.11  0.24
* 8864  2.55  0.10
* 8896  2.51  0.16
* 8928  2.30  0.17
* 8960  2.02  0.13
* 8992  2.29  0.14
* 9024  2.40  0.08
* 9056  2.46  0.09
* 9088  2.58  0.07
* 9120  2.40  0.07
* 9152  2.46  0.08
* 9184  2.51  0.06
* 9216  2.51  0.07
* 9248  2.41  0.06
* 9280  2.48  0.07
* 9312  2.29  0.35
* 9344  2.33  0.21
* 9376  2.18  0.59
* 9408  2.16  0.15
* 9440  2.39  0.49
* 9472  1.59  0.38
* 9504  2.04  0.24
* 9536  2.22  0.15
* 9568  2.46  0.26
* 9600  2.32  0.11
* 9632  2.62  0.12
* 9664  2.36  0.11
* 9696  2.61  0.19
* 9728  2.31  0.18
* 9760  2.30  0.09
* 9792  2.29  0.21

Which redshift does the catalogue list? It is 0.52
